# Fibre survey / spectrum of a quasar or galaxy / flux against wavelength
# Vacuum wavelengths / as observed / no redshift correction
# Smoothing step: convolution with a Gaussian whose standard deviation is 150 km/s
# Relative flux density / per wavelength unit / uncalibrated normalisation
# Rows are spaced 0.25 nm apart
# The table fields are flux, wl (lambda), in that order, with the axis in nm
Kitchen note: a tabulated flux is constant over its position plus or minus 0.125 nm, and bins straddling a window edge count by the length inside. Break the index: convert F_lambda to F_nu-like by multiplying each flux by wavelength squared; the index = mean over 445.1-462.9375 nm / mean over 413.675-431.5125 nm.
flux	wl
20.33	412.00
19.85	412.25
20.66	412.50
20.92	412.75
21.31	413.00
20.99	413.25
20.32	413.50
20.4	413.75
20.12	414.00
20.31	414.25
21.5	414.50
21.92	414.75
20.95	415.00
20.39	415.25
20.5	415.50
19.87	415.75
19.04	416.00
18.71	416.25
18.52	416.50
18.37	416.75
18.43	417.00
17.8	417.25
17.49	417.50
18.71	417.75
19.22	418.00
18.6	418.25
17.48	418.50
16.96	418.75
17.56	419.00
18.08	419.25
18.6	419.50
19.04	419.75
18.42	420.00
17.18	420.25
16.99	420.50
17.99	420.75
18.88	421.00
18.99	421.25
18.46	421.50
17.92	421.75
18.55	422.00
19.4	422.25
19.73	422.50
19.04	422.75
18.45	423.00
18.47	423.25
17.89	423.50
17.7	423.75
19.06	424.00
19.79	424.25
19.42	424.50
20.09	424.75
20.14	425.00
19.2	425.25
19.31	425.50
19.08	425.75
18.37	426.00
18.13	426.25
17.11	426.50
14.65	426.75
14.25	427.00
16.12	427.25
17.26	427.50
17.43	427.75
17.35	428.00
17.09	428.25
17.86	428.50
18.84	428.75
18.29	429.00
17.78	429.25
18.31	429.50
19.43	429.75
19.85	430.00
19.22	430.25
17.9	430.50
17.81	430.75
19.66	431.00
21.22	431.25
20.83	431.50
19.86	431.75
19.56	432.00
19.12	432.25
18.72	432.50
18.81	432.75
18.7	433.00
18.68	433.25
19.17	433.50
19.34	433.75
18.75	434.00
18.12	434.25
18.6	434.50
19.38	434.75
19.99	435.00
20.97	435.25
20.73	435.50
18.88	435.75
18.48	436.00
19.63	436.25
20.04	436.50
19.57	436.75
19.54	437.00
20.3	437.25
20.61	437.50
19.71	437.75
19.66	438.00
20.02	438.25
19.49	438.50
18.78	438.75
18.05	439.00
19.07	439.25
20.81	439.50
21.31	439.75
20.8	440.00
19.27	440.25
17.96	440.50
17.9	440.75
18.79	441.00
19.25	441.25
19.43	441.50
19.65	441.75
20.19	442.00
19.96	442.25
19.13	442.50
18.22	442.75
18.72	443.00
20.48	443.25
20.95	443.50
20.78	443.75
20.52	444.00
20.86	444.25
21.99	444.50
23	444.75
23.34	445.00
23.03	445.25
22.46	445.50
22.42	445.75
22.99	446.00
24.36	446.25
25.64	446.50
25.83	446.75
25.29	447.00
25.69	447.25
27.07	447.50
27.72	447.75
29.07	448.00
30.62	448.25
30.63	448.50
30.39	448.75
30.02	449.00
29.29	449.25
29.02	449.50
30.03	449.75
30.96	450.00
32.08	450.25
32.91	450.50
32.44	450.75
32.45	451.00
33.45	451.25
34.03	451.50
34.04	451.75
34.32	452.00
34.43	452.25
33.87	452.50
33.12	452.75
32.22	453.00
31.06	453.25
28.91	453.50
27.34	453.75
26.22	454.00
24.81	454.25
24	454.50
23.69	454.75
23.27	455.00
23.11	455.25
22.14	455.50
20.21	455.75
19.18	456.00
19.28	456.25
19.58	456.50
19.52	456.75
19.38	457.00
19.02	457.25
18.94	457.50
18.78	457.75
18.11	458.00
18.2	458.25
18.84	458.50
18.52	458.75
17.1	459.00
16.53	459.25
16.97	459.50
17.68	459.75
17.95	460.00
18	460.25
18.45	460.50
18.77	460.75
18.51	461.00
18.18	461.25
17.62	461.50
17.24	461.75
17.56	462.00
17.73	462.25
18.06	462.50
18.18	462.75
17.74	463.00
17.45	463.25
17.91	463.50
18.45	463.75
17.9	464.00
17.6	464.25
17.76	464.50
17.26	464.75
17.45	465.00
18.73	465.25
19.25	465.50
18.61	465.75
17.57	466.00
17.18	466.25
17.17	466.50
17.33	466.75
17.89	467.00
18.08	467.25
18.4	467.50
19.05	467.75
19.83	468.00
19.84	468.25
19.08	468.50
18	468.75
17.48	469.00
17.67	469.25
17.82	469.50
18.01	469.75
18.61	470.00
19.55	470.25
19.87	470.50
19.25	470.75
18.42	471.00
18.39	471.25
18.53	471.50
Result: 1.5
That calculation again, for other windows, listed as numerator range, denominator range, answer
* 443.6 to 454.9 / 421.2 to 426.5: 1.67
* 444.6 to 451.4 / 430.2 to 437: 1.54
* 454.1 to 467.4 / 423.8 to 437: 1.14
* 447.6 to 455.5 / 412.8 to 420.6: 1.83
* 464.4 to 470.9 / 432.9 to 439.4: 1.09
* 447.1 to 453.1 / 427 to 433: 1.85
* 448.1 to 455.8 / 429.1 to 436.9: 1.67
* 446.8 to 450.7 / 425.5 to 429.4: 1.86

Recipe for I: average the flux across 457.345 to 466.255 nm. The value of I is 18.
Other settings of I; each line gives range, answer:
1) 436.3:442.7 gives 19.6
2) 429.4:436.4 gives 19.3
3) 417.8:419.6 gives 18.1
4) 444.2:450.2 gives 26.5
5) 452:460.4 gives 22.6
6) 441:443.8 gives 19.6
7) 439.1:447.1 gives 21.1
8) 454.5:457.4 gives 20.9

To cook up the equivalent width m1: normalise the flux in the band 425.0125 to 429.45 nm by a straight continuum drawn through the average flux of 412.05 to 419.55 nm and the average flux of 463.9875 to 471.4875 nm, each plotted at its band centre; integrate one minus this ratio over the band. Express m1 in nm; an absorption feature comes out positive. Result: 0.37 nm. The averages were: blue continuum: 19.5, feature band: 17.6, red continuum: 18.3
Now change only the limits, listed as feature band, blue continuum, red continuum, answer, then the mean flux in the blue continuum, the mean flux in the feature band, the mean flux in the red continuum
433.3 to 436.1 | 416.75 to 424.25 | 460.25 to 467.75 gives -0.17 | 18.3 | 19.3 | 18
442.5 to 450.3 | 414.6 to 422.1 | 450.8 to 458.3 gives -0.30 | 18.7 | 25.1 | 25.7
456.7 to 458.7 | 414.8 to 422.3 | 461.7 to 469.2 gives -0.07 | 18.6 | 18.8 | 18.1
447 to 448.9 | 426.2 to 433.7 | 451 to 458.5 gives -0.42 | 18.3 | 28.5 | 25.3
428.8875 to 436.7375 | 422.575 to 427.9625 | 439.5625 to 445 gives -0.10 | 18.1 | 19.2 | 20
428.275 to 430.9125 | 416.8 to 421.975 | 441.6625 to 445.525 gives 0.11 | 18.2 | 18.5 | 20.8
